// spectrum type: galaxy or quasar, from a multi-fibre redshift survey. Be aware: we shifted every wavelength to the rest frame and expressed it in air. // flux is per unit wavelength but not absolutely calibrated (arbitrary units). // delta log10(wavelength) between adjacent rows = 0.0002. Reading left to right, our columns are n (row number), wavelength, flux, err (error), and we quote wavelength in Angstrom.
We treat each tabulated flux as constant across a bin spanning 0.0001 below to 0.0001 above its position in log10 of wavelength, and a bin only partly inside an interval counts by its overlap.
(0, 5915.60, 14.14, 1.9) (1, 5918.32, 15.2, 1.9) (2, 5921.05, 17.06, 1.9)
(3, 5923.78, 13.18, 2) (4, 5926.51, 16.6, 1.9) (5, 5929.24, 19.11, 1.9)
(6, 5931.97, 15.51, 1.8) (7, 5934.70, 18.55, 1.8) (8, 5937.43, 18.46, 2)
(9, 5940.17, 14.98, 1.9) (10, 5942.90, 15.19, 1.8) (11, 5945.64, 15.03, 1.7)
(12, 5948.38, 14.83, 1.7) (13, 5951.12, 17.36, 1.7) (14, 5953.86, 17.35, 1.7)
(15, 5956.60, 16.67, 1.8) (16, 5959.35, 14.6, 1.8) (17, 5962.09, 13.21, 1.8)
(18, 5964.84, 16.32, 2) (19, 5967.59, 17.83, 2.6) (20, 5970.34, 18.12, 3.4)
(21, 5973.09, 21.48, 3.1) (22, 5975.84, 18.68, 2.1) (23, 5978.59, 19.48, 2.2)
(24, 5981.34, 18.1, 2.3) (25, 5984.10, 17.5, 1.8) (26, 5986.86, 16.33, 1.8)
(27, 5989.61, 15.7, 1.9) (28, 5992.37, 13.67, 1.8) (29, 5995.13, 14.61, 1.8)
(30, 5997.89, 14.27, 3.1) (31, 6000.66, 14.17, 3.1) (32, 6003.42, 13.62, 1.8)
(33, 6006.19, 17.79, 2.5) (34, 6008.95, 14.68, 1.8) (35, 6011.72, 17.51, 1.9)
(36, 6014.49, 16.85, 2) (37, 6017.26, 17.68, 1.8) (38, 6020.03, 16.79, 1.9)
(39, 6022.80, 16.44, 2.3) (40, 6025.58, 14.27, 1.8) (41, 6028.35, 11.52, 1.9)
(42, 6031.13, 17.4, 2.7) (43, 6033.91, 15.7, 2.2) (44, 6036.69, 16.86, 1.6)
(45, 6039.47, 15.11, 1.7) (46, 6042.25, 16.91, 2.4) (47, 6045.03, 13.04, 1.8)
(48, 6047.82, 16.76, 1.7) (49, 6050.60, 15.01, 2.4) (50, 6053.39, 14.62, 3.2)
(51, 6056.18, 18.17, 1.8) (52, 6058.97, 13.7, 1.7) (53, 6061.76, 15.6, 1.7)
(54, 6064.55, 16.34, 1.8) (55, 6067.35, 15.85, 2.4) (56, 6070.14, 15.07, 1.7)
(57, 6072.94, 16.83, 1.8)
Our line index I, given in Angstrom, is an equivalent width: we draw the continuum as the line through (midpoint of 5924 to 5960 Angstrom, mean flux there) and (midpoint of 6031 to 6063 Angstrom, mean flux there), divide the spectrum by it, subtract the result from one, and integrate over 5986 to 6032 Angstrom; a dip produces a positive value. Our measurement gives 1.4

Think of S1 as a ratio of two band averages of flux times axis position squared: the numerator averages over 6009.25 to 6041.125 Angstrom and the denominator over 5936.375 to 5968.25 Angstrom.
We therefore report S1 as 1.0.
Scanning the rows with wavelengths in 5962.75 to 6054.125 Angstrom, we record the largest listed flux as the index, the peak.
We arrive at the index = 21.48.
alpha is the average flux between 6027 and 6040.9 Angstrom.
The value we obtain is 15.3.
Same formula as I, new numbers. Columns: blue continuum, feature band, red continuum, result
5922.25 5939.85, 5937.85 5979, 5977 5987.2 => 1.8 Angstrom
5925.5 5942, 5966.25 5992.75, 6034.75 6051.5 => -2.1 Angstrom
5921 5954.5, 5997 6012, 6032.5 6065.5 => 0.7 Angstrom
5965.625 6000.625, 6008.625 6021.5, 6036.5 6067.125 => -0.4 Angstrom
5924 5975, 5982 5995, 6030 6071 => 0.4 Angstrom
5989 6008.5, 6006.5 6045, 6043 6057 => -2.0 Angstrom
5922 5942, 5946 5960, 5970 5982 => 1.4 Angstrom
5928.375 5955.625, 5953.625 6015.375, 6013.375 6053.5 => -1.0 Angstrom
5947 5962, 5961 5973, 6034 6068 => -0.8 Angstrom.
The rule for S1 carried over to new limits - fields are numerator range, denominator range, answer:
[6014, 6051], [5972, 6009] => 0.97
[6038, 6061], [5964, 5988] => 0.87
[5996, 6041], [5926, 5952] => 0.97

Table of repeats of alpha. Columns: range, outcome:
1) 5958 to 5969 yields 15.5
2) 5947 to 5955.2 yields 16.5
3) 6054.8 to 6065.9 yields 16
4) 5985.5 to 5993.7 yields 15.3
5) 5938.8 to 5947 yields 15.1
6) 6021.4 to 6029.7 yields 14.1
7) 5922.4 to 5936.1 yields 16.6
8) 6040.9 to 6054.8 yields 15.3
